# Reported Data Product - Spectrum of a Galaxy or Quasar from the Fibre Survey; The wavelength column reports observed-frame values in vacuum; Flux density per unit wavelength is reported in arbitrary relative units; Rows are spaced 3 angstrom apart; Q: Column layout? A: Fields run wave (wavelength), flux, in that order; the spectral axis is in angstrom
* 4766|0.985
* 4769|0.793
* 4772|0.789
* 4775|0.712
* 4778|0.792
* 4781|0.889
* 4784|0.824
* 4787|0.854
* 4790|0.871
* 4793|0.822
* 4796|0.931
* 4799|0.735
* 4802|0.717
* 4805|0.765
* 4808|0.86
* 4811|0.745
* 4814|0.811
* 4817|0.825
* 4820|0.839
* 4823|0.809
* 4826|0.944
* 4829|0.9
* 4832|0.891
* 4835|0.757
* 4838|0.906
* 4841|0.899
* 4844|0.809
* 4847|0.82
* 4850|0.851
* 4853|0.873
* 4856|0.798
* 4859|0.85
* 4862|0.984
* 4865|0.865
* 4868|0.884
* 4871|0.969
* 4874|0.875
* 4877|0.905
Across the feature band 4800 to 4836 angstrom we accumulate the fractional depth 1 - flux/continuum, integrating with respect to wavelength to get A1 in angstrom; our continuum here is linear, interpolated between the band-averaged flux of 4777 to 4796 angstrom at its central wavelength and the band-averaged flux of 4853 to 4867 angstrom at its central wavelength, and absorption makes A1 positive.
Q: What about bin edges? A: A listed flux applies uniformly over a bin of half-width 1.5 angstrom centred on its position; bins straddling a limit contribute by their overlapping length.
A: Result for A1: 1.6 angstrom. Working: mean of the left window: 0.85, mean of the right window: 0.874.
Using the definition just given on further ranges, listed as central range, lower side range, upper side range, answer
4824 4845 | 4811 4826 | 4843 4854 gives -1.0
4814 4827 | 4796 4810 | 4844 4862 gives -0.6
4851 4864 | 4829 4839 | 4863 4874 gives 0.2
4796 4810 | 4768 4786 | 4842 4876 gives 0.6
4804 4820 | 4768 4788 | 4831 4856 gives 0.4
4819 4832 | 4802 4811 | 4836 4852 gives -0.9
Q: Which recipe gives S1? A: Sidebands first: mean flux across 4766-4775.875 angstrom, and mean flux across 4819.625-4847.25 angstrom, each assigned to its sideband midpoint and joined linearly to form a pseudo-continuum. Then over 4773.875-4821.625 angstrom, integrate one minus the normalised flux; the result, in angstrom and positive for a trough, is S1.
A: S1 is 0.8 angstrom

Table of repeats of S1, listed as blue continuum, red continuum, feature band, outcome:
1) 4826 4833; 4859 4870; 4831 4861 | 1.9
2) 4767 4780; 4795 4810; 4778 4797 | -1.6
